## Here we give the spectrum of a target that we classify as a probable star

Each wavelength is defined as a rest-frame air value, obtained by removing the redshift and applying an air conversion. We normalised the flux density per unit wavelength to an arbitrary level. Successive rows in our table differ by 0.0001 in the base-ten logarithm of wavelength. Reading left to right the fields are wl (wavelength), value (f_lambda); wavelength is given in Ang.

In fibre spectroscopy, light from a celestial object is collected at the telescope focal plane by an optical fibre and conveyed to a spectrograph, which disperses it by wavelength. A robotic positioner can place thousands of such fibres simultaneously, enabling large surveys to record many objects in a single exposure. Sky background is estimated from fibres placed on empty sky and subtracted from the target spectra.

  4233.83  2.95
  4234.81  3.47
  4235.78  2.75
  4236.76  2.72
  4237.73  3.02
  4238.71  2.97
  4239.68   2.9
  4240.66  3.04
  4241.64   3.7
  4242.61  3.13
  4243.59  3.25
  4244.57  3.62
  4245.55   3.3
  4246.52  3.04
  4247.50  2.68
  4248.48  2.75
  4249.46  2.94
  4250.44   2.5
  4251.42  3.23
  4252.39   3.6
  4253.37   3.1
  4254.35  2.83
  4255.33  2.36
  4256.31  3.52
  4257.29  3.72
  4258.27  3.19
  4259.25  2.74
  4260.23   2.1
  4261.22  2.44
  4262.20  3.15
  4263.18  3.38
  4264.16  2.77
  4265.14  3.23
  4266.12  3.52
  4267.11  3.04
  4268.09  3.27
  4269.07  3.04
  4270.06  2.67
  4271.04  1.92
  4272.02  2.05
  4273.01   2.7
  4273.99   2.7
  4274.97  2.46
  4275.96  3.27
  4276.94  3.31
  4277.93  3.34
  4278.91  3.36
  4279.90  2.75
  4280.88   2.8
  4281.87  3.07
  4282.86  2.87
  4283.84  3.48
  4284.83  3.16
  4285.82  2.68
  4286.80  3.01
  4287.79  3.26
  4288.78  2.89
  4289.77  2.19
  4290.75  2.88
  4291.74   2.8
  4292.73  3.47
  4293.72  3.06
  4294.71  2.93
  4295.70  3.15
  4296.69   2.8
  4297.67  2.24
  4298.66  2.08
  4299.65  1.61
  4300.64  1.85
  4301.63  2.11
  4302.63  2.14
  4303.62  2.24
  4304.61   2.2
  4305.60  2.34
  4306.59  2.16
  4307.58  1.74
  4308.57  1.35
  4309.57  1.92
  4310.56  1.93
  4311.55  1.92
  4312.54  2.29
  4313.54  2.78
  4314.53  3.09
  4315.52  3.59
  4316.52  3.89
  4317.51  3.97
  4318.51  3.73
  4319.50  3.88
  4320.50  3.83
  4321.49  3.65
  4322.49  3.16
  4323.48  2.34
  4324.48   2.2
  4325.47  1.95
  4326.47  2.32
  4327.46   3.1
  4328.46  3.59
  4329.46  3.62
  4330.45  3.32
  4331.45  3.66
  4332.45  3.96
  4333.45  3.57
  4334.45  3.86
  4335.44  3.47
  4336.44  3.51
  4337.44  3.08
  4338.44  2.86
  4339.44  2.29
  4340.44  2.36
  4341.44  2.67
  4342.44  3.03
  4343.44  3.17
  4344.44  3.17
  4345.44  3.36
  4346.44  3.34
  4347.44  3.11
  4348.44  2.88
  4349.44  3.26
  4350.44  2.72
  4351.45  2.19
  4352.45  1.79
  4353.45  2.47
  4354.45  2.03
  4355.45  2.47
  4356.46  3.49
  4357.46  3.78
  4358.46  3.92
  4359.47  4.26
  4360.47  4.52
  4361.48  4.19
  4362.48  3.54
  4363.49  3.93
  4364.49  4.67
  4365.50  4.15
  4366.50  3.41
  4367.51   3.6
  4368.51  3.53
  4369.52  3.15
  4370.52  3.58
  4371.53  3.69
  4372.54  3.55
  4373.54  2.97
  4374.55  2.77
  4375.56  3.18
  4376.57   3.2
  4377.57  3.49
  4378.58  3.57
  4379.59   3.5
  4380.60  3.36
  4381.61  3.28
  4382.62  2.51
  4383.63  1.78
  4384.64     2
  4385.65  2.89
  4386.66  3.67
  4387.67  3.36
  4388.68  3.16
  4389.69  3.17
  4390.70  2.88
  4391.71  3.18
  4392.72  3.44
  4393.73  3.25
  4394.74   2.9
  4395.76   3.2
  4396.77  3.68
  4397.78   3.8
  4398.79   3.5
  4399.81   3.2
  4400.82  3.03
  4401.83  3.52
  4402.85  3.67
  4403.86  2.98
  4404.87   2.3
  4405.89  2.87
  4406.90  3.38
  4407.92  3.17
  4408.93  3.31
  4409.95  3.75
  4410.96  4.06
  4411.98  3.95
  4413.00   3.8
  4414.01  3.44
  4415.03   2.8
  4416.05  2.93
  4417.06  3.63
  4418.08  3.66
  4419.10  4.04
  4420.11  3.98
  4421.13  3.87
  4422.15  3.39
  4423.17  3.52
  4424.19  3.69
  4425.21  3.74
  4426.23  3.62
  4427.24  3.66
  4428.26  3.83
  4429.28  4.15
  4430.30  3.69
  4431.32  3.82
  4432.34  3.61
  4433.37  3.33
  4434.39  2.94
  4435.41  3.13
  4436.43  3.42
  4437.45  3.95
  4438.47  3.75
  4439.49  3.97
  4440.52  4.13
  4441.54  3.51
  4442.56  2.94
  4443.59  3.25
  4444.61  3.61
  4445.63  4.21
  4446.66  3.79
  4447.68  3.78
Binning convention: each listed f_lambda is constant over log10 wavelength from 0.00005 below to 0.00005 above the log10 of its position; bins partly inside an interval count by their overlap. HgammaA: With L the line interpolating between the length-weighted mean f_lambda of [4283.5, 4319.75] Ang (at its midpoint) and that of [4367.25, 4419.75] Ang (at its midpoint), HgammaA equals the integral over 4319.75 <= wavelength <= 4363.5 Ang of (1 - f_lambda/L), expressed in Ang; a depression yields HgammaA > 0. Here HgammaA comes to -3.4 Ang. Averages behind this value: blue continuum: 2.66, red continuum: 3.28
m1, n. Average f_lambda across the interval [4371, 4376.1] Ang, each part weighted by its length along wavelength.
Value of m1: 3.23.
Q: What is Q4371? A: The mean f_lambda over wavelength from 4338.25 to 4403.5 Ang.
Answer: 3.22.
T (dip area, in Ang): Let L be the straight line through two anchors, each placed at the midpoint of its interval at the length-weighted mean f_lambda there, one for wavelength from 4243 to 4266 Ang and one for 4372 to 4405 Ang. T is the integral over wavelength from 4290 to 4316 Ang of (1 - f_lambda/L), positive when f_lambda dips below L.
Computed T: 5.7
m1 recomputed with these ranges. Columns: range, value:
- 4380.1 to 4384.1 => 2.74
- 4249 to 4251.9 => 2.89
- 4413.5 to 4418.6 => 3.29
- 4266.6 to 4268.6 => 3.15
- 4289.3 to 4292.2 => 2.63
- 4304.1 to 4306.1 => 2.27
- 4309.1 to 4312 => 1.93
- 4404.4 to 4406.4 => 2.59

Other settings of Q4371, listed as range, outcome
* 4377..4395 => 3.08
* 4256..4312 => 2.7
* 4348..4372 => 3.39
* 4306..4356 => 2.91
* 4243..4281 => 2.97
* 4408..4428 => 3.62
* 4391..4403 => 3.35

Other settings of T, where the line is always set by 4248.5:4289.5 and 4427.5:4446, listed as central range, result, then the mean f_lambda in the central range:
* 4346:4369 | -0.35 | 3.36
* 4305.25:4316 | 2.90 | 2.28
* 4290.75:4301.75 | 1.71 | 2.58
